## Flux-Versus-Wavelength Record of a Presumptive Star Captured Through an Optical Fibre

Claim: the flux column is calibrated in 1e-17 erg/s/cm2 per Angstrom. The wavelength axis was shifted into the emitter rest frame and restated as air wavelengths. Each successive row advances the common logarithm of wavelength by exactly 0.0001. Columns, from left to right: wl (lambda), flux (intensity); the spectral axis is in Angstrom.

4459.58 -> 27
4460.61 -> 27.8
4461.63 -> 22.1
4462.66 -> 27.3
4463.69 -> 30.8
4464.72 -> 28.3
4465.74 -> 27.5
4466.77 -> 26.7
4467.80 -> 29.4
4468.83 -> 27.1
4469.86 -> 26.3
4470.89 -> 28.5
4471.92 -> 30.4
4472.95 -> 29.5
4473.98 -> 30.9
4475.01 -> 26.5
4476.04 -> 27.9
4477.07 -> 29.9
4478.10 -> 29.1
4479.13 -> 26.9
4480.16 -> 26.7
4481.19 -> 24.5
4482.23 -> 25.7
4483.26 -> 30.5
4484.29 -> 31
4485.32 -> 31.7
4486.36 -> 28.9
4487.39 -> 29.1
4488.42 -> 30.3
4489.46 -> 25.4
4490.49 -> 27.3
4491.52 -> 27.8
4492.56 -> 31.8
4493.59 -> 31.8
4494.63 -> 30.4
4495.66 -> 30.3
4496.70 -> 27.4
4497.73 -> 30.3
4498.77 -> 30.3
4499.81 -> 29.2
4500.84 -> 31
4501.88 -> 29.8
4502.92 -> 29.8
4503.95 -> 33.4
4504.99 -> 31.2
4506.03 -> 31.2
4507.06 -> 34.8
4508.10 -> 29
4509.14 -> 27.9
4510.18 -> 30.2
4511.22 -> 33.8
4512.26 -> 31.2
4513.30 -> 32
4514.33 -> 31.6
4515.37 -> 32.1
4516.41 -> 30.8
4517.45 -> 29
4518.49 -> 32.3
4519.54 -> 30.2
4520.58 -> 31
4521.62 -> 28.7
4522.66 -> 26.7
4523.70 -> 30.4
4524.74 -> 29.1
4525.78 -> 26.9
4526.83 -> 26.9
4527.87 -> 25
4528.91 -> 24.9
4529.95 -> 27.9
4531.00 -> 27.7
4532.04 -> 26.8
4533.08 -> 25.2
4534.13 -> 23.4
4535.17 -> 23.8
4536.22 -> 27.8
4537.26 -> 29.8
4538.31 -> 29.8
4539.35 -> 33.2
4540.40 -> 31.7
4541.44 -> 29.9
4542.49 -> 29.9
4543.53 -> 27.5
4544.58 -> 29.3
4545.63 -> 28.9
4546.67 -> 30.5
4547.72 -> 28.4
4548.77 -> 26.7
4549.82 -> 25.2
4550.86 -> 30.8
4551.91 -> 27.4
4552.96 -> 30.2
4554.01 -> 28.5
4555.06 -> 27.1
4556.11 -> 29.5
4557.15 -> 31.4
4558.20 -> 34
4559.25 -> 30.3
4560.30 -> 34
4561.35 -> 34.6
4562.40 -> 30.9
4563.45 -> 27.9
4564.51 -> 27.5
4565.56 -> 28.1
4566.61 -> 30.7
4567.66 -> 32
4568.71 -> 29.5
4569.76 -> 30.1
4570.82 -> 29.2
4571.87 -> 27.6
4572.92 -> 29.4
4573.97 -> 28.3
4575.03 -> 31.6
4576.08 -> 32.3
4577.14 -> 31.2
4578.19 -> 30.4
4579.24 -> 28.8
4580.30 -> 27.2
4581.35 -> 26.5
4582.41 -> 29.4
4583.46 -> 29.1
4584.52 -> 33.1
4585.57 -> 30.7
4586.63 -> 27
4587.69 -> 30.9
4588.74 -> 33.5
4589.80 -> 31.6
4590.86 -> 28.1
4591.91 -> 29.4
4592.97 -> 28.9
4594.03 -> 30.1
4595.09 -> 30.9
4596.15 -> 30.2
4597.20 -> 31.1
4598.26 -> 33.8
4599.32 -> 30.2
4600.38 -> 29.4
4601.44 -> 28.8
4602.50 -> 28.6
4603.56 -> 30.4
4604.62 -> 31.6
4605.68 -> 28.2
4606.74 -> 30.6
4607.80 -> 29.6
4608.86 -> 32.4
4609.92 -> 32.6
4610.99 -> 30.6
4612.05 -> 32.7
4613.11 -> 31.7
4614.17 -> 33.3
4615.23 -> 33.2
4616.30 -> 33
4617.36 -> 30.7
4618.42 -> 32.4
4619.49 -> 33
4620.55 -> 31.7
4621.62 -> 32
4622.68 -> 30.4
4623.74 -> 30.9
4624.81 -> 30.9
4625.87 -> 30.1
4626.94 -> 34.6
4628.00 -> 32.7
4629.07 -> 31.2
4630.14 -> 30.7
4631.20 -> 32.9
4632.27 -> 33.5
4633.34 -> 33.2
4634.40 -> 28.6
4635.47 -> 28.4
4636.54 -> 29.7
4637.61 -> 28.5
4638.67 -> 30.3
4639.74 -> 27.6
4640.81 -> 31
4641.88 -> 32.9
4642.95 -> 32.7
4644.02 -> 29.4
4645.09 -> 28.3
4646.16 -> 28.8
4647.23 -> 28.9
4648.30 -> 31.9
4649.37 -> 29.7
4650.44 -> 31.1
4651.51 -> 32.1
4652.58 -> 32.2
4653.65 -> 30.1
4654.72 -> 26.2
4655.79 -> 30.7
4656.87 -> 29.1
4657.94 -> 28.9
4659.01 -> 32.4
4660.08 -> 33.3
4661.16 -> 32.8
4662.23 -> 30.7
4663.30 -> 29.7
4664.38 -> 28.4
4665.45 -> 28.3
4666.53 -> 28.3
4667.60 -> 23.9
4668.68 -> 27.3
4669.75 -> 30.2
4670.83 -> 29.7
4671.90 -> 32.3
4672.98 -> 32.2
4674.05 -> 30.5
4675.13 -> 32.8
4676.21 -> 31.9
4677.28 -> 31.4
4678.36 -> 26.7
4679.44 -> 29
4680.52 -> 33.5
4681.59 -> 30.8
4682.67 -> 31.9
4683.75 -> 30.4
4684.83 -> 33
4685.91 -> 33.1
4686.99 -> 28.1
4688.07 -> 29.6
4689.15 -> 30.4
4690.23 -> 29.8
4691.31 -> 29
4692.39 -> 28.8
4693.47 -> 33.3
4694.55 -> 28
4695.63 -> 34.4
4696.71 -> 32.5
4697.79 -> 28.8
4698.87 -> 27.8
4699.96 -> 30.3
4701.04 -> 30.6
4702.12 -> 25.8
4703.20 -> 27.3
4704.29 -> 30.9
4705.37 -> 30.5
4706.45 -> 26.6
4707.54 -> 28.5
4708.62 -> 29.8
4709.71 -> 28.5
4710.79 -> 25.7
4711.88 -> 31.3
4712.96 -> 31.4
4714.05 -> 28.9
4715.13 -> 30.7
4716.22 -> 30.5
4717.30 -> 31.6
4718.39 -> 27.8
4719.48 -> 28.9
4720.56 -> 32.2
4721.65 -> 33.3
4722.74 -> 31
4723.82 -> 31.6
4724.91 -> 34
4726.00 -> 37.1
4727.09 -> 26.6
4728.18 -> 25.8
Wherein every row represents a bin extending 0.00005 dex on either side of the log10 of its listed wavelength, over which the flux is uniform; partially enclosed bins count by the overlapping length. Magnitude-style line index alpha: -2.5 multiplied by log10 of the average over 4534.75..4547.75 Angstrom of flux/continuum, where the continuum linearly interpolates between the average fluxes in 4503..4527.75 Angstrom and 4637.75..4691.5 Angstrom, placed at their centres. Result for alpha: 0.04 mag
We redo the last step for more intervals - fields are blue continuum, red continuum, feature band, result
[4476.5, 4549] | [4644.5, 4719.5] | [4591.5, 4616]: -0.04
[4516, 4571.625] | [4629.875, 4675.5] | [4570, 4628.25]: -0.04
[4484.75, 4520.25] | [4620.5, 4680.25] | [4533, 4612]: 0.02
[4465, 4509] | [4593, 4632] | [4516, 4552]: 0.06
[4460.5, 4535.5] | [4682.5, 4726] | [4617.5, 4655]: -0.04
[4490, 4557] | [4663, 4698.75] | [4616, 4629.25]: -0.07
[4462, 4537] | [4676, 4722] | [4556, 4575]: -0.04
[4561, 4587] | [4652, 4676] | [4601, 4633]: -0.06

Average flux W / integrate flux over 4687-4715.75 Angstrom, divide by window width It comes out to 29.6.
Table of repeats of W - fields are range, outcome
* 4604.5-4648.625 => 31.1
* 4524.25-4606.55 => 29.3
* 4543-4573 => 29.6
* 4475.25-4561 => 29.3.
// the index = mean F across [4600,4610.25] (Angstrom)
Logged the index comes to 30.2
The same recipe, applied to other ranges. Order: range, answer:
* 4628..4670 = 30.1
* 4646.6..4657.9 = 30.1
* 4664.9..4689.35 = 30.2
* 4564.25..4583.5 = 29.5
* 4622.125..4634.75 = 31.7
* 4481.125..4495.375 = 29.2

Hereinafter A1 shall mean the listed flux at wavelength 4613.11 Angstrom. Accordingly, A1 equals 31.7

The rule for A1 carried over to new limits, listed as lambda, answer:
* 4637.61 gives 28.5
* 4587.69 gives 30.9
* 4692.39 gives 28.8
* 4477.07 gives 29.9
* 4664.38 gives 28.4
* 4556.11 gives 29.5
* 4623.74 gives 30.9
